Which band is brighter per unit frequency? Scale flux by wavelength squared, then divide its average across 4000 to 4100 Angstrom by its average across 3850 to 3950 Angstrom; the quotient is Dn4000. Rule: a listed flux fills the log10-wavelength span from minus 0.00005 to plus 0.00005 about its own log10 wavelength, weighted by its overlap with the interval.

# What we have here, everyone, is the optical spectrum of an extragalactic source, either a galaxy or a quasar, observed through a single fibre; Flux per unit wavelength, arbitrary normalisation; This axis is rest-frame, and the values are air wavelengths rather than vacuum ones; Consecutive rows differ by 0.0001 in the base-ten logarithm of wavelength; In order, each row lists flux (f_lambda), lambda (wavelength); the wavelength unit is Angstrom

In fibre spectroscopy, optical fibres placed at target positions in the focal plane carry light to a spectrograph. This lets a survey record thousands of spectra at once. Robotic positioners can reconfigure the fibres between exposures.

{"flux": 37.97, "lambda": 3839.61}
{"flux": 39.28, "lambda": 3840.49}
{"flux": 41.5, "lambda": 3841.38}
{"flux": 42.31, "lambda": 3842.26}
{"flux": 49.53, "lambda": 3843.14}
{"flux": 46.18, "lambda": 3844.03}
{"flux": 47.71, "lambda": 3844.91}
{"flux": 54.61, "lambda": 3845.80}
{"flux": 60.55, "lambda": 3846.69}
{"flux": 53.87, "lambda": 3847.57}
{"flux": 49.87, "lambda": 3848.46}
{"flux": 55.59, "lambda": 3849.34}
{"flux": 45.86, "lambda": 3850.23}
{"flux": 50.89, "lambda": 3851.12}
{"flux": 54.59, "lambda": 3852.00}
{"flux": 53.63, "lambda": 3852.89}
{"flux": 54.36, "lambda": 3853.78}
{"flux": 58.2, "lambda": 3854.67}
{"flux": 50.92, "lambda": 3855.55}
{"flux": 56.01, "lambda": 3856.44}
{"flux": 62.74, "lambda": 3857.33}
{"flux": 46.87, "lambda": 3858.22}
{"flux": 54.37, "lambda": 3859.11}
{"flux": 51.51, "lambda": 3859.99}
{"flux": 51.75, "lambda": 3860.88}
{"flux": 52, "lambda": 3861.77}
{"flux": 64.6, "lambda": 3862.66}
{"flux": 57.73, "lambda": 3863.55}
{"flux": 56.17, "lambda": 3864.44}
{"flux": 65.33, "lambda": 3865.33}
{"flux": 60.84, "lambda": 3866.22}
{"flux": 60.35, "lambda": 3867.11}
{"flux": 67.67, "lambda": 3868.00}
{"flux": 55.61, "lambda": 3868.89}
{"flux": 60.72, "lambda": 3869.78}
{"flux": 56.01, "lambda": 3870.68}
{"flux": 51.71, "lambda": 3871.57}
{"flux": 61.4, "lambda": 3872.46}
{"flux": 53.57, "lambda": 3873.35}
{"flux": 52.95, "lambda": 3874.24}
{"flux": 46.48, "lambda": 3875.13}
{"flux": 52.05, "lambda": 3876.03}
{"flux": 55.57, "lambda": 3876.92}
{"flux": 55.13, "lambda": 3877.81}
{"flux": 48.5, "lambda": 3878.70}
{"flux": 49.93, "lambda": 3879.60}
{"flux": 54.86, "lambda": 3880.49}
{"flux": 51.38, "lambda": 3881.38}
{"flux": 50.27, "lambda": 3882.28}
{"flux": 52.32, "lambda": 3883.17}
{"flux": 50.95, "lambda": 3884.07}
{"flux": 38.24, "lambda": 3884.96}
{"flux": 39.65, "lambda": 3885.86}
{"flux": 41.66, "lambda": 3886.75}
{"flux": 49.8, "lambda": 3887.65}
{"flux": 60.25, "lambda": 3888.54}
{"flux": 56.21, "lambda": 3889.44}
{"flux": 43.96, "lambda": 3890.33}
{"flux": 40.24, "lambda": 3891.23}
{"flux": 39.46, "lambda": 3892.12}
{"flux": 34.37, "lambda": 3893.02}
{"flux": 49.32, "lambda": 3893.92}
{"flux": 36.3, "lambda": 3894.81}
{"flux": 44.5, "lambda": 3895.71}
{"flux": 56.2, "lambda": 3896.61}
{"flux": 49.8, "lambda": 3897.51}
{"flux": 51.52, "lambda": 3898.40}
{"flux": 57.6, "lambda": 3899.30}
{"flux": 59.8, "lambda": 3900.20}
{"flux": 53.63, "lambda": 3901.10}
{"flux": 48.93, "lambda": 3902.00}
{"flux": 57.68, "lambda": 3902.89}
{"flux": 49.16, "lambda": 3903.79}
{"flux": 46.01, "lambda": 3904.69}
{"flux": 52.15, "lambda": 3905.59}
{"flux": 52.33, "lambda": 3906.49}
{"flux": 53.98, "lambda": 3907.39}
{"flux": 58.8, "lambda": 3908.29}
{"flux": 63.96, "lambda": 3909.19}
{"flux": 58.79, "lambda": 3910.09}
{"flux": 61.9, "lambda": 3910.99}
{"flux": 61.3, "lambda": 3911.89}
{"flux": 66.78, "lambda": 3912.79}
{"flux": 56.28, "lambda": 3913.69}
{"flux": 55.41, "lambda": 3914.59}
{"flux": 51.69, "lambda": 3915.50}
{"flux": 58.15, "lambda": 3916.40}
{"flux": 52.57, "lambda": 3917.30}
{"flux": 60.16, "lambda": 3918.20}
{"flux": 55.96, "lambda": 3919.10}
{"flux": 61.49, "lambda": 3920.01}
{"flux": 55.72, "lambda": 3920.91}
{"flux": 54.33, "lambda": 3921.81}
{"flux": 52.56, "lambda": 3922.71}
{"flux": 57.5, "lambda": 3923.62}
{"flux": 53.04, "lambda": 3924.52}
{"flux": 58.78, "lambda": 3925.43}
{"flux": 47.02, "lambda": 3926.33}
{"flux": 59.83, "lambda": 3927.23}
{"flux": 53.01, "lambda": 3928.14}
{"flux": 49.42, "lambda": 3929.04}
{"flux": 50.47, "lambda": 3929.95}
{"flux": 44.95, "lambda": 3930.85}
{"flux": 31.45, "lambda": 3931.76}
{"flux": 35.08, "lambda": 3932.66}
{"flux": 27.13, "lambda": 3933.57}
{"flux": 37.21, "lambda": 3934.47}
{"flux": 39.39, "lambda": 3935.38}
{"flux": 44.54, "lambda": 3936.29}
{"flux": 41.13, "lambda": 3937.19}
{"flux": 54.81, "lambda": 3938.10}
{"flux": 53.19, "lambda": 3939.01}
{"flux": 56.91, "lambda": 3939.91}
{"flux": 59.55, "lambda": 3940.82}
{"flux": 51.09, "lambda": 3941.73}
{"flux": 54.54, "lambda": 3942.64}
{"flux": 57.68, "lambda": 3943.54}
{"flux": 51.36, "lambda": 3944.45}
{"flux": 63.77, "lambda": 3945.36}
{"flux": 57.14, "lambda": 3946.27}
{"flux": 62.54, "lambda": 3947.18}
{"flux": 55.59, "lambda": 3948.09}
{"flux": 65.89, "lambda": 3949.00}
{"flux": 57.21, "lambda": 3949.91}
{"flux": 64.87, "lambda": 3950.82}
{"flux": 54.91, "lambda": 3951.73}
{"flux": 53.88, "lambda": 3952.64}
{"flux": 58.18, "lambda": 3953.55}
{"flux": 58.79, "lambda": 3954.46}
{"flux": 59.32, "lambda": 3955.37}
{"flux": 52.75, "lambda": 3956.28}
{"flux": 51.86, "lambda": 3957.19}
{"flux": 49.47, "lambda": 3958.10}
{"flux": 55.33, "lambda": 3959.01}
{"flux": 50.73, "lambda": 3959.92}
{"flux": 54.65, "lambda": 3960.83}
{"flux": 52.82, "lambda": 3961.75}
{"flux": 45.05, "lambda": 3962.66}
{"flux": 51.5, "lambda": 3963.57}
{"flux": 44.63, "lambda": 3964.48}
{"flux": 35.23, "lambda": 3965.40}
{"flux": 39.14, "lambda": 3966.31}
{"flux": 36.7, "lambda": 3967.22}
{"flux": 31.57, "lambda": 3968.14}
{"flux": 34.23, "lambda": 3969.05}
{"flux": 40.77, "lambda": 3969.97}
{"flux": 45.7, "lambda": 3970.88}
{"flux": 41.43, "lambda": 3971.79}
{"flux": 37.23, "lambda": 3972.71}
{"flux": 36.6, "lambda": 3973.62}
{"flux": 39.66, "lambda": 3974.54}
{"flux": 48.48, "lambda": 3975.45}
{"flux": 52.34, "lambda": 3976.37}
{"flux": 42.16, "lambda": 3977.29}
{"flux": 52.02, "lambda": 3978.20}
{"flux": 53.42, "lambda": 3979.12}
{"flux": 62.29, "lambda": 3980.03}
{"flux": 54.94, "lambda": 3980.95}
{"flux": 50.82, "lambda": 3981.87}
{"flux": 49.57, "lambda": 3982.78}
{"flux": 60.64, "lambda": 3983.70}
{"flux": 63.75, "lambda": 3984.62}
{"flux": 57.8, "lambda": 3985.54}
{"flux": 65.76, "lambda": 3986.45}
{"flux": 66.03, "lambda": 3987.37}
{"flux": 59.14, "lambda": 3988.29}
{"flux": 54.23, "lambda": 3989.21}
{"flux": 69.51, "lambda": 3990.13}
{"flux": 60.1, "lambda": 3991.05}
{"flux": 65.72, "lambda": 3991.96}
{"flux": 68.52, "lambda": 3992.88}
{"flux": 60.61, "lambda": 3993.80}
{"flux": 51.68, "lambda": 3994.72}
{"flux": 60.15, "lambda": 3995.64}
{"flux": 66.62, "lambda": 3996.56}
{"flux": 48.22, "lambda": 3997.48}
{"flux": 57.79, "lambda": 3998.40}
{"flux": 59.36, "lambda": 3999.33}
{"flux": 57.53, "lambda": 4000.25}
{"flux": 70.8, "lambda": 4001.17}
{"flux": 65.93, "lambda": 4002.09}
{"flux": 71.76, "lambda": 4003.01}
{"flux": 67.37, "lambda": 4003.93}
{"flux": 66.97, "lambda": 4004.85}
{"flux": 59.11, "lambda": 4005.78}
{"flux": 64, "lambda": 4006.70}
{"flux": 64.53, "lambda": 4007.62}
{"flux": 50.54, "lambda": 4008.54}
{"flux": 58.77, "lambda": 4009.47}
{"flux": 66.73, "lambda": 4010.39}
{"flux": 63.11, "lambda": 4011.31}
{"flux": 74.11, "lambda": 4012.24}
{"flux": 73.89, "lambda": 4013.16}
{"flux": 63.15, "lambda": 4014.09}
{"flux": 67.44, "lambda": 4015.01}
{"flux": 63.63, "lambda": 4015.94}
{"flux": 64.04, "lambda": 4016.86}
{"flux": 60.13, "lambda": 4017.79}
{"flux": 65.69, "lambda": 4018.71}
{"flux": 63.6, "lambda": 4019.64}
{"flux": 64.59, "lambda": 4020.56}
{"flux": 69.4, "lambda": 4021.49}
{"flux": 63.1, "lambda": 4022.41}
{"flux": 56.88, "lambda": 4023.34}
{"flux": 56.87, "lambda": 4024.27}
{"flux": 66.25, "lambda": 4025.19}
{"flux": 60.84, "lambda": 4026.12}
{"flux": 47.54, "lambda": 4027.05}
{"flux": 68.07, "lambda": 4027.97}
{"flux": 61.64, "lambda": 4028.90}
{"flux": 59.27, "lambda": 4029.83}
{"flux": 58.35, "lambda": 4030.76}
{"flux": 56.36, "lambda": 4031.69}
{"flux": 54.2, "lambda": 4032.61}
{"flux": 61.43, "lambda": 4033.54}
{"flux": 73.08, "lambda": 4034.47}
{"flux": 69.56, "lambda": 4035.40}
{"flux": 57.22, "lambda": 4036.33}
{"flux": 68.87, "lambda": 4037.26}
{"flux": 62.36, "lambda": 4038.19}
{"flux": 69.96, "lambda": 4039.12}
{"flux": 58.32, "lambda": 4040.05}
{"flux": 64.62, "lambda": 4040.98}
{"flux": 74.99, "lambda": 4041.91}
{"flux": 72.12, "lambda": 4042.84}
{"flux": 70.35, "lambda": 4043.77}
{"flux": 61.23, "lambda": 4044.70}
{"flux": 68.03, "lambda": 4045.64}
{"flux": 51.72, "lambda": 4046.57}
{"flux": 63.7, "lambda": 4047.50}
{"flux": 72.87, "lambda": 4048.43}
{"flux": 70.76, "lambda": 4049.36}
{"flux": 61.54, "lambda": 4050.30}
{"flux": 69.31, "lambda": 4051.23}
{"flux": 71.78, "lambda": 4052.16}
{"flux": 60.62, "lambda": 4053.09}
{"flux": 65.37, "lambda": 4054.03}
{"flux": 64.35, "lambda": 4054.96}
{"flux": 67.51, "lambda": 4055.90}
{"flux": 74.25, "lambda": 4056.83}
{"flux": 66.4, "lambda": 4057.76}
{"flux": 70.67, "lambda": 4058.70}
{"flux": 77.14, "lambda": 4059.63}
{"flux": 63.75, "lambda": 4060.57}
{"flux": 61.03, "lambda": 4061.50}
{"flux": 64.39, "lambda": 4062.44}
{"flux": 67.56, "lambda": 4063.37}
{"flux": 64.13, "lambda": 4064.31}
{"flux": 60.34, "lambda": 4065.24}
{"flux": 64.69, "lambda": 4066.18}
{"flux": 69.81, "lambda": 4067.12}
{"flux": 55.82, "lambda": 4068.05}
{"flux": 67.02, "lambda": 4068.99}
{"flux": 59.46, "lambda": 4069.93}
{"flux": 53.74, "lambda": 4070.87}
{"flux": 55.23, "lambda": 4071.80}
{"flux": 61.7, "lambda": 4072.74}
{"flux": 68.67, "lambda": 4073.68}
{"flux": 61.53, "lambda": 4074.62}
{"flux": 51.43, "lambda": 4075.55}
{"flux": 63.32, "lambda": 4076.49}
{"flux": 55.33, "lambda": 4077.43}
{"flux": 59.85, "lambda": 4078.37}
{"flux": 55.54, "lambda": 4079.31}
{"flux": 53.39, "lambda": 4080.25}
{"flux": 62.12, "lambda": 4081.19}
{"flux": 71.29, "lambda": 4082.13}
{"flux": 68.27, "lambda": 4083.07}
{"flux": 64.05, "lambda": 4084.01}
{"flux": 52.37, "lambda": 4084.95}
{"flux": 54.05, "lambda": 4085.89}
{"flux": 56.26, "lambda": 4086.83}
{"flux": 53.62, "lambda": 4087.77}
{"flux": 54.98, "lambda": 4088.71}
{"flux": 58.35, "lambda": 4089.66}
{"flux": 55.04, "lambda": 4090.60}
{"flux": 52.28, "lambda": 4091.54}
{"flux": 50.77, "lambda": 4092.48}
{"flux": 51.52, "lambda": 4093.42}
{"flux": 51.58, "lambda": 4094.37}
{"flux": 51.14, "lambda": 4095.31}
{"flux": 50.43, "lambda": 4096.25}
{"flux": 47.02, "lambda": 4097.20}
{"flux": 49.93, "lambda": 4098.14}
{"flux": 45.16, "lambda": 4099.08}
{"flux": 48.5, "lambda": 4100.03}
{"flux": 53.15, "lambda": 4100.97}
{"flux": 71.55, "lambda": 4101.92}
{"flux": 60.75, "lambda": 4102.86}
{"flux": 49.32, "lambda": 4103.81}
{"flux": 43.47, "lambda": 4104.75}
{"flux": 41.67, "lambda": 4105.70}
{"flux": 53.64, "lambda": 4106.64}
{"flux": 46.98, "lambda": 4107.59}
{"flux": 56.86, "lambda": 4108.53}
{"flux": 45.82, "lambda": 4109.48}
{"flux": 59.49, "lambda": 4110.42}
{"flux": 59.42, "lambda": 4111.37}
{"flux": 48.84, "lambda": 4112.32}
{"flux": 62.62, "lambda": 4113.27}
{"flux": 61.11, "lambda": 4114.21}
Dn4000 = 1.27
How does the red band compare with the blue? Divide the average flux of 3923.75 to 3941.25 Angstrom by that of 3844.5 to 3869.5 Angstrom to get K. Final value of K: 0.85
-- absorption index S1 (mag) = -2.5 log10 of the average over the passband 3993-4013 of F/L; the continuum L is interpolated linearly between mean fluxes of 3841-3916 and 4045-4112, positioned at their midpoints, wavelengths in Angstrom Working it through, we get -0.10 mag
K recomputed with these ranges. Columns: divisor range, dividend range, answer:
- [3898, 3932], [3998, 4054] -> 1.17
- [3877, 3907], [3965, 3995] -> 1.04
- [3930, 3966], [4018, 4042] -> 1.22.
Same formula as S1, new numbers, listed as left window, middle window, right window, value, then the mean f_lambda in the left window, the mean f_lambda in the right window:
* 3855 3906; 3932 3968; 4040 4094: 0.10 mag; 52.2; 62.4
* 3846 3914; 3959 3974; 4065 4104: 0.27 mag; 53.2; 57.2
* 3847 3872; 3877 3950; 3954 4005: 0.06 mag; 55.7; 53.7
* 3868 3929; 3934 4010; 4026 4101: 0.05 mag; 52.9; 61.1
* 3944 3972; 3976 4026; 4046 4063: -0.06 mag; 50.9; 66.6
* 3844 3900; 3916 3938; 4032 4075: 0.14 mag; 52.3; 65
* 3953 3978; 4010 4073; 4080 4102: -0.24 mag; 46.3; 55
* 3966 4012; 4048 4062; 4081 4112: -0.23 mag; 55.6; 54.2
